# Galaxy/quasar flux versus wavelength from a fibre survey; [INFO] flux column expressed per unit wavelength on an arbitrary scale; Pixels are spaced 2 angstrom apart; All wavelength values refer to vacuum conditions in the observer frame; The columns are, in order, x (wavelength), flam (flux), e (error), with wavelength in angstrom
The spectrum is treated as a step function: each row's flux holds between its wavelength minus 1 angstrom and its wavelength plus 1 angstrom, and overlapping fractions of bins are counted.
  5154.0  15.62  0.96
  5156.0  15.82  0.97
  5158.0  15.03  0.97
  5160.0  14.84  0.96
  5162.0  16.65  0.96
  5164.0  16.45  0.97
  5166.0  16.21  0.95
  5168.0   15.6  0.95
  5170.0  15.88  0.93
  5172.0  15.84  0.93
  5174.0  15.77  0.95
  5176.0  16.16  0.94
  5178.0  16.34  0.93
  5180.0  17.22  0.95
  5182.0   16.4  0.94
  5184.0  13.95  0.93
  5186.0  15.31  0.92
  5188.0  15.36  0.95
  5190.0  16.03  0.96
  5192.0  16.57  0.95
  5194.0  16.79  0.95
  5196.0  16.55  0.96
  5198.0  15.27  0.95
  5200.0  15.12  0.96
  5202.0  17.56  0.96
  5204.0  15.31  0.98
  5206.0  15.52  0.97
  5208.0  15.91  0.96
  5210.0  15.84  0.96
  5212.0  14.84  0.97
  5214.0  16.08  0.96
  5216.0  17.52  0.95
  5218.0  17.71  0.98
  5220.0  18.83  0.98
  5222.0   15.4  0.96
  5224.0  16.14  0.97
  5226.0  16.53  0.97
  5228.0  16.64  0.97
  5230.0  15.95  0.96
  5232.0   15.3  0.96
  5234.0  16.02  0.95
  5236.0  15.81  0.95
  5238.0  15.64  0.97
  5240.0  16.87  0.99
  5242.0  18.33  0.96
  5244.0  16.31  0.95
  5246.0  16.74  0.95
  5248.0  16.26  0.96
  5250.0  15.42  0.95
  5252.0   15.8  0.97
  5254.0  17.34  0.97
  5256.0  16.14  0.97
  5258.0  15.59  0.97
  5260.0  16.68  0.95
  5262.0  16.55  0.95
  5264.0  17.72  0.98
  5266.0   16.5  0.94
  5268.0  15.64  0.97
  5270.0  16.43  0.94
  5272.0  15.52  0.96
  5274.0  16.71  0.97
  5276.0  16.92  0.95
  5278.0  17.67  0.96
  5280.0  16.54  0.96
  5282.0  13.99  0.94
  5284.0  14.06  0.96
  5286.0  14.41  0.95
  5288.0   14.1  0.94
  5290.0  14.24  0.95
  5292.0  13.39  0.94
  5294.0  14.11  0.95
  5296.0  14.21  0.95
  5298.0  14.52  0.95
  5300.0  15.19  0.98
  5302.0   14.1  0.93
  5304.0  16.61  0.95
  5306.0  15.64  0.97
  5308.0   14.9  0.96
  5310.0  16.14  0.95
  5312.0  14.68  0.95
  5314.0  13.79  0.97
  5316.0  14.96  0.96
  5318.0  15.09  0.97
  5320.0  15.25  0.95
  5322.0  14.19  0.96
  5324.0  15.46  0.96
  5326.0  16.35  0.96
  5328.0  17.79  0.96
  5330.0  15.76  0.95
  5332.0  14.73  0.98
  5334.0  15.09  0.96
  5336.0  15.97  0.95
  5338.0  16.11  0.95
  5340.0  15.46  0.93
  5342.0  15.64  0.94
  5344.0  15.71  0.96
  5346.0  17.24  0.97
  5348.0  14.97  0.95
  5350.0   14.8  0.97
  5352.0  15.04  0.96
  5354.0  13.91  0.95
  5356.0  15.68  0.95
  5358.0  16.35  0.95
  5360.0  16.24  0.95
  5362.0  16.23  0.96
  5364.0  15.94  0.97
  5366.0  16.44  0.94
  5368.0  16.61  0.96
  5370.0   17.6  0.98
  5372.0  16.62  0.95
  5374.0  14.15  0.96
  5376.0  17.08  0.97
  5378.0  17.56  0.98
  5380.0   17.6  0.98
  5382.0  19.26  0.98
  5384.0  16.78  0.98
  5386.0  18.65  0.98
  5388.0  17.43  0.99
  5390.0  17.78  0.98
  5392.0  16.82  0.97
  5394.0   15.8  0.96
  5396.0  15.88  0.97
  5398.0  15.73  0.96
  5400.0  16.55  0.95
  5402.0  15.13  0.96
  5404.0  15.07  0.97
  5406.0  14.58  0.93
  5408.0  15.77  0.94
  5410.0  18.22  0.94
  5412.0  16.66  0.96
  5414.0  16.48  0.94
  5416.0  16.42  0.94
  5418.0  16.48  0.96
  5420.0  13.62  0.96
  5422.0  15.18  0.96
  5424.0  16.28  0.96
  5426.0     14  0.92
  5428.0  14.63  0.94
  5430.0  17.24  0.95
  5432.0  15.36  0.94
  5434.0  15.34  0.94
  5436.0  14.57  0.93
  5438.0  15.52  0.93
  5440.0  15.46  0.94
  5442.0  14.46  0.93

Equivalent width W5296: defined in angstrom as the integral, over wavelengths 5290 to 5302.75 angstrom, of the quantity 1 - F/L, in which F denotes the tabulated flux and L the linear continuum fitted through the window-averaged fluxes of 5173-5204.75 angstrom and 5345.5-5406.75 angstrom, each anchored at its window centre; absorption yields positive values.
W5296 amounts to 1.5 angstrom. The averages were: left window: 16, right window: 16.3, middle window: 14.3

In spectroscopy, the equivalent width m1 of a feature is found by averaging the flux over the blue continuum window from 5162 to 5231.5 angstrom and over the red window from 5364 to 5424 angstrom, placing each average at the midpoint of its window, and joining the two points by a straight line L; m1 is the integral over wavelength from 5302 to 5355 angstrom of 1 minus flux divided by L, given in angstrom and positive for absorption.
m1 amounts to 3.1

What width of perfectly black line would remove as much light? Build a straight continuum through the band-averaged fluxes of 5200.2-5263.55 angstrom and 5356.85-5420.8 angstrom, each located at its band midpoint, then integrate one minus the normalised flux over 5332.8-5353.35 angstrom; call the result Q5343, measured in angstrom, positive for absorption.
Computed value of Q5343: 1.1 angstrom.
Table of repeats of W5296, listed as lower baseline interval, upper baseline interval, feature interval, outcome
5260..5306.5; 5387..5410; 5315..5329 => 0.1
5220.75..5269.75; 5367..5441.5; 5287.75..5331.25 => 3.3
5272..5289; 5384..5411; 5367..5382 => -0.6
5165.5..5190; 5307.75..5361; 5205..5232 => -1.0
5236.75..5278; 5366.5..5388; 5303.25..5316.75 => 1.3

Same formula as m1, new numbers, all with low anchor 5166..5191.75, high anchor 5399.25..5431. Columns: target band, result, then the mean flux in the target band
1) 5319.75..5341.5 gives 0.2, 15.7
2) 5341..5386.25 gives -1.5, 16.3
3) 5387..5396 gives -0.6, 16.8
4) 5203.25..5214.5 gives 0.2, 15.6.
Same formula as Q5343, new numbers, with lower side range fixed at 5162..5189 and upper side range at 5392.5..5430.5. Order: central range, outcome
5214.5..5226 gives -0.82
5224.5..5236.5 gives -0.13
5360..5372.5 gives -0.59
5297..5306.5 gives 0.39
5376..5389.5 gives -1.74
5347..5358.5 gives 0.53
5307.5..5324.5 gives 0.97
